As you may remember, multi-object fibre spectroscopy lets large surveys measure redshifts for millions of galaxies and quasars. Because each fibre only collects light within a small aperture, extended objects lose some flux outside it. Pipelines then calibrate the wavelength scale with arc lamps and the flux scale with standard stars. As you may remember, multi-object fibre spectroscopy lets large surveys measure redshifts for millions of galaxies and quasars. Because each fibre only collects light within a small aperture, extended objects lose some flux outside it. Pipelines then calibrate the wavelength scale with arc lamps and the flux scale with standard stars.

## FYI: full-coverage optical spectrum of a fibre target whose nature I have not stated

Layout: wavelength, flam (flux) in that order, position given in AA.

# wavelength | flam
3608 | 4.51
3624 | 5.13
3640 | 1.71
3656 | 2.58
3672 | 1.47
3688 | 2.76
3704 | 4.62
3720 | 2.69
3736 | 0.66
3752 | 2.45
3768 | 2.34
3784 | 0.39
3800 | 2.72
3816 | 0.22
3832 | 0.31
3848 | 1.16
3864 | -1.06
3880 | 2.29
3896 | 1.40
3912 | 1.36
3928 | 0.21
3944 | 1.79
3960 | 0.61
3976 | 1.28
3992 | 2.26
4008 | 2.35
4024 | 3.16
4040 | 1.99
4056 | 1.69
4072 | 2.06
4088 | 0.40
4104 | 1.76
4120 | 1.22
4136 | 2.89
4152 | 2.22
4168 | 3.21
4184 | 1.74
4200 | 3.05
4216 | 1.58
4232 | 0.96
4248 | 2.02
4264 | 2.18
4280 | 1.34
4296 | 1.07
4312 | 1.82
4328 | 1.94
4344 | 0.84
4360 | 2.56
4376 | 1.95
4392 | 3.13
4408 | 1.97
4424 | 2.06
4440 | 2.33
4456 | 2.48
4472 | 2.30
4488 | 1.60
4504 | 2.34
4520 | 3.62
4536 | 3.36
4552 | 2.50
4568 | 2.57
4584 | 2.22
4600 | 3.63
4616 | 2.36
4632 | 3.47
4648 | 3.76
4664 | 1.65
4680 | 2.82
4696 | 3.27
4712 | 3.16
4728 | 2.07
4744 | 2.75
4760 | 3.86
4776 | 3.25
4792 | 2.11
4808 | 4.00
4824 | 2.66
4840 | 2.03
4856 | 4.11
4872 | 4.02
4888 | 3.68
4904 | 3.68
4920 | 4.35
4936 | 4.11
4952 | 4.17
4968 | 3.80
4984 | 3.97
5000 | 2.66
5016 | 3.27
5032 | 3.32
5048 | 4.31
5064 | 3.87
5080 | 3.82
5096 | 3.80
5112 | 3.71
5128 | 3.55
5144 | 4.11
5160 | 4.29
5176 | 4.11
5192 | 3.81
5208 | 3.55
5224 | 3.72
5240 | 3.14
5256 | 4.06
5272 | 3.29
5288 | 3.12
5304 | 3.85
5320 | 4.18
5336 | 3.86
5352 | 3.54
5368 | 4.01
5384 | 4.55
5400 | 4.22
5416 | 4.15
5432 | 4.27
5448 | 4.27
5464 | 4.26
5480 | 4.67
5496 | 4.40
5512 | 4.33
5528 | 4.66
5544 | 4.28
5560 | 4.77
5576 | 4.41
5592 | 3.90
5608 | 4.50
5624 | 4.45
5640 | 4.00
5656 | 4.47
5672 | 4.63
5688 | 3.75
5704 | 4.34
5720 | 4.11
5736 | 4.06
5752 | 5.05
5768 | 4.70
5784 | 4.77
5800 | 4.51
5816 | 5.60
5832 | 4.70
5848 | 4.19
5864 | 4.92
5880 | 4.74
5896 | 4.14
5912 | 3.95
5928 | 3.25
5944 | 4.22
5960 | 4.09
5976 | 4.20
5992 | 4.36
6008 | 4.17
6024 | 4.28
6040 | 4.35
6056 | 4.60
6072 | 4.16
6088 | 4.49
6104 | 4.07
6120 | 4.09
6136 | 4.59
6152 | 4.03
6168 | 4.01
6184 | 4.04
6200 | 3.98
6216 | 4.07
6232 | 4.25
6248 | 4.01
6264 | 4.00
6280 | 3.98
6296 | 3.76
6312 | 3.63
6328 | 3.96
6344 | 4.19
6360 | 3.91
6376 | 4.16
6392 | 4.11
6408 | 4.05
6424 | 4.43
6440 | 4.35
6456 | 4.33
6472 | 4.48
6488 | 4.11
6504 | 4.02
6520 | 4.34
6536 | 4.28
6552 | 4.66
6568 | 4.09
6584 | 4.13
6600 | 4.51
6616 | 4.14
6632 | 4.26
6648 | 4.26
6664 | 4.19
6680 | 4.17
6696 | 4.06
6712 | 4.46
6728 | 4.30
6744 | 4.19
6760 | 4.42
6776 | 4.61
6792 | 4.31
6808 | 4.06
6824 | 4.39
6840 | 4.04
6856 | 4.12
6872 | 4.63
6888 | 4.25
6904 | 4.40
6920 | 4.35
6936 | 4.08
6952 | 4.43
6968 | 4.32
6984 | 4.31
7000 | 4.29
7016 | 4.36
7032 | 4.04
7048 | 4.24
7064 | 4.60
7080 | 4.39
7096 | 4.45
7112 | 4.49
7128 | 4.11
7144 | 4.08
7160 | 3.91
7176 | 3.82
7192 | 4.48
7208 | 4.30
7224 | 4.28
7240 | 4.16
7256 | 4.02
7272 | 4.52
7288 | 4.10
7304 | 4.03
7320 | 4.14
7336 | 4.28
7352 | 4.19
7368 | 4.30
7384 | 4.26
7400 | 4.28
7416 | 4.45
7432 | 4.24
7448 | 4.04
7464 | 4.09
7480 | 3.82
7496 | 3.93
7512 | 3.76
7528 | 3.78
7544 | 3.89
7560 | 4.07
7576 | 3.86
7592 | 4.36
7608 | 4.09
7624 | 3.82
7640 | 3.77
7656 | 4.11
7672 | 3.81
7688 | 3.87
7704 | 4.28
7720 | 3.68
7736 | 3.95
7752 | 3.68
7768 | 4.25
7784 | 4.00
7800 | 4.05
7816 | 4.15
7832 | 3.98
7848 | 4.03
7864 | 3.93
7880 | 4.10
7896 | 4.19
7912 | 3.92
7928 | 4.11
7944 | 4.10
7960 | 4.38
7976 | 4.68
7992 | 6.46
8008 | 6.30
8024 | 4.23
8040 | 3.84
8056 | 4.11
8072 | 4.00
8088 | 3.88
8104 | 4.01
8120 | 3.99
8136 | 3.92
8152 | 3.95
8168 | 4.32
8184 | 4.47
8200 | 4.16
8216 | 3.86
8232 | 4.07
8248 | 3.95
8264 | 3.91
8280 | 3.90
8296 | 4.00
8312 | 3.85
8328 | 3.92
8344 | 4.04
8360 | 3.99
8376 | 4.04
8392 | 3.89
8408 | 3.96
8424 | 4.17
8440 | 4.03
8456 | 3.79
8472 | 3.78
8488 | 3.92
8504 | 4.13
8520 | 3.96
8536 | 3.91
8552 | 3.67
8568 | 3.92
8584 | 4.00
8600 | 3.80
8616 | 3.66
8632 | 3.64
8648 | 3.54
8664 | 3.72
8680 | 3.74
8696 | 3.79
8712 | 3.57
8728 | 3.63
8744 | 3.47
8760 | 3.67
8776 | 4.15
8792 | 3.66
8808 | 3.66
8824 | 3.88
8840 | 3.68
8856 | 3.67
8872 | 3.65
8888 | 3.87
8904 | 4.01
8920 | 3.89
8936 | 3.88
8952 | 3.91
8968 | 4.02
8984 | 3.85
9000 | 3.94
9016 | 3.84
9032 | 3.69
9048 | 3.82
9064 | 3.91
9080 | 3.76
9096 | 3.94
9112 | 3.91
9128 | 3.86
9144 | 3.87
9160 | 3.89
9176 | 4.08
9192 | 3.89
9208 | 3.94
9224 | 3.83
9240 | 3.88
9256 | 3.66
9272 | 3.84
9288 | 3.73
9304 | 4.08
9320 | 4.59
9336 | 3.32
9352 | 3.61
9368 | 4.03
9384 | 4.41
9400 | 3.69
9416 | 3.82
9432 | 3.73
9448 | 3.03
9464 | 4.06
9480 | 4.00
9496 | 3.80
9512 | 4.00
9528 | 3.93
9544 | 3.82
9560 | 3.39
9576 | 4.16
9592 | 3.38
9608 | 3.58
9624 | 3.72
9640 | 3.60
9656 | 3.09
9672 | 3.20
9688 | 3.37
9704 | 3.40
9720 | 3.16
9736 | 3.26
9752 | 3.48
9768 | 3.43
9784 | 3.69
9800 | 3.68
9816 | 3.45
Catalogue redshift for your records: 0.217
